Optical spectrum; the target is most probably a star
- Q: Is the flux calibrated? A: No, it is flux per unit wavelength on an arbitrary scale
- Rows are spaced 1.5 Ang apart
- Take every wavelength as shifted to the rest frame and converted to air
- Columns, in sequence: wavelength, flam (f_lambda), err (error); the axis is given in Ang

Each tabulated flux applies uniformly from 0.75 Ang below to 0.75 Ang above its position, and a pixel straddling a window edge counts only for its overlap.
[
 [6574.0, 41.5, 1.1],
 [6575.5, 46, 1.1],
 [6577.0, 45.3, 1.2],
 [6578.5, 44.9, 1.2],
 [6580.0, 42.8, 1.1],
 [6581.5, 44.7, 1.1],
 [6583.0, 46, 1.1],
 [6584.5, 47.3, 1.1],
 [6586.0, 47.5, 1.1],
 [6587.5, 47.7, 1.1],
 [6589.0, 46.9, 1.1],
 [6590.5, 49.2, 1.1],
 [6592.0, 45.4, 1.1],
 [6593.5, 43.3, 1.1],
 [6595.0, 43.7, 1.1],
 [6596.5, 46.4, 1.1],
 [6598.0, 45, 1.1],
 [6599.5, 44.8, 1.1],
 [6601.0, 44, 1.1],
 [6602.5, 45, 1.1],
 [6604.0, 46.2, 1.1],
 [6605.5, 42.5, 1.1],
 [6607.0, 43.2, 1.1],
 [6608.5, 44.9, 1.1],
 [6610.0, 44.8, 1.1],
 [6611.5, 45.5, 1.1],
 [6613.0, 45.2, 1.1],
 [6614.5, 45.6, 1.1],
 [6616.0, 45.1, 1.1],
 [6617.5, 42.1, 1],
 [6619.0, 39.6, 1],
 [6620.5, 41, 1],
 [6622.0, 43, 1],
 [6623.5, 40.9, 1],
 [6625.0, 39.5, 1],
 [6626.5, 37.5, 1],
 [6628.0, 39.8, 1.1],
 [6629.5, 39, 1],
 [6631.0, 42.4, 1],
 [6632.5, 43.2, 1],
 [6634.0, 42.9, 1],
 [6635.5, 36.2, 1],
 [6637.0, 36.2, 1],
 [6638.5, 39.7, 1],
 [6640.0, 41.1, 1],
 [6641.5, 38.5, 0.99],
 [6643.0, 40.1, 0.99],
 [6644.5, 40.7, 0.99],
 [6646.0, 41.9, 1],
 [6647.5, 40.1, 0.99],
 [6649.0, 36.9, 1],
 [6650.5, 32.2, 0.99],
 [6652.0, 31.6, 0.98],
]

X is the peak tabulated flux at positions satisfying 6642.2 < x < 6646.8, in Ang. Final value 41.9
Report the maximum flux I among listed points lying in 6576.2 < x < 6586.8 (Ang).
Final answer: 47.5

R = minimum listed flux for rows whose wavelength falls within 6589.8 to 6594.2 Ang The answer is 43.3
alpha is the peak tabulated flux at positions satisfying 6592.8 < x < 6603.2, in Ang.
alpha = 46.4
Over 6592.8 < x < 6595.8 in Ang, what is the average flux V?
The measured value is 43.6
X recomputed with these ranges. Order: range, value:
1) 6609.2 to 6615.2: 45.6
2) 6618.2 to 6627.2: 43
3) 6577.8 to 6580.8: 44.9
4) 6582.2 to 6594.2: 49.2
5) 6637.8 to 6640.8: 41.1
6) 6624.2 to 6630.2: 39.8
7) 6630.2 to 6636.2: 43.2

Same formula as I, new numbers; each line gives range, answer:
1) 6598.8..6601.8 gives 44.8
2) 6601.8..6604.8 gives 46.2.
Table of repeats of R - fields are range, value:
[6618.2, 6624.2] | 39.6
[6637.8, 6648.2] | 38.5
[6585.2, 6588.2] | 47.5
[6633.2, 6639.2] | 36.2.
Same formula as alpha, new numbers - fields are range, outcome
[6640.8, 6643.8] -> 40.1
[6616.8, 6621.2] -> 42.1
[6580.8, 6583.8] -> 46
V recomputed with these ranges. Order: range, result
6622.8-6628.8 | 39.4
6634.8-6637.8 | 36.3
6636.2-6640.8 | 39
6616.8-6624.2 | 41.3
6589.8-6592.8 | 47.2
